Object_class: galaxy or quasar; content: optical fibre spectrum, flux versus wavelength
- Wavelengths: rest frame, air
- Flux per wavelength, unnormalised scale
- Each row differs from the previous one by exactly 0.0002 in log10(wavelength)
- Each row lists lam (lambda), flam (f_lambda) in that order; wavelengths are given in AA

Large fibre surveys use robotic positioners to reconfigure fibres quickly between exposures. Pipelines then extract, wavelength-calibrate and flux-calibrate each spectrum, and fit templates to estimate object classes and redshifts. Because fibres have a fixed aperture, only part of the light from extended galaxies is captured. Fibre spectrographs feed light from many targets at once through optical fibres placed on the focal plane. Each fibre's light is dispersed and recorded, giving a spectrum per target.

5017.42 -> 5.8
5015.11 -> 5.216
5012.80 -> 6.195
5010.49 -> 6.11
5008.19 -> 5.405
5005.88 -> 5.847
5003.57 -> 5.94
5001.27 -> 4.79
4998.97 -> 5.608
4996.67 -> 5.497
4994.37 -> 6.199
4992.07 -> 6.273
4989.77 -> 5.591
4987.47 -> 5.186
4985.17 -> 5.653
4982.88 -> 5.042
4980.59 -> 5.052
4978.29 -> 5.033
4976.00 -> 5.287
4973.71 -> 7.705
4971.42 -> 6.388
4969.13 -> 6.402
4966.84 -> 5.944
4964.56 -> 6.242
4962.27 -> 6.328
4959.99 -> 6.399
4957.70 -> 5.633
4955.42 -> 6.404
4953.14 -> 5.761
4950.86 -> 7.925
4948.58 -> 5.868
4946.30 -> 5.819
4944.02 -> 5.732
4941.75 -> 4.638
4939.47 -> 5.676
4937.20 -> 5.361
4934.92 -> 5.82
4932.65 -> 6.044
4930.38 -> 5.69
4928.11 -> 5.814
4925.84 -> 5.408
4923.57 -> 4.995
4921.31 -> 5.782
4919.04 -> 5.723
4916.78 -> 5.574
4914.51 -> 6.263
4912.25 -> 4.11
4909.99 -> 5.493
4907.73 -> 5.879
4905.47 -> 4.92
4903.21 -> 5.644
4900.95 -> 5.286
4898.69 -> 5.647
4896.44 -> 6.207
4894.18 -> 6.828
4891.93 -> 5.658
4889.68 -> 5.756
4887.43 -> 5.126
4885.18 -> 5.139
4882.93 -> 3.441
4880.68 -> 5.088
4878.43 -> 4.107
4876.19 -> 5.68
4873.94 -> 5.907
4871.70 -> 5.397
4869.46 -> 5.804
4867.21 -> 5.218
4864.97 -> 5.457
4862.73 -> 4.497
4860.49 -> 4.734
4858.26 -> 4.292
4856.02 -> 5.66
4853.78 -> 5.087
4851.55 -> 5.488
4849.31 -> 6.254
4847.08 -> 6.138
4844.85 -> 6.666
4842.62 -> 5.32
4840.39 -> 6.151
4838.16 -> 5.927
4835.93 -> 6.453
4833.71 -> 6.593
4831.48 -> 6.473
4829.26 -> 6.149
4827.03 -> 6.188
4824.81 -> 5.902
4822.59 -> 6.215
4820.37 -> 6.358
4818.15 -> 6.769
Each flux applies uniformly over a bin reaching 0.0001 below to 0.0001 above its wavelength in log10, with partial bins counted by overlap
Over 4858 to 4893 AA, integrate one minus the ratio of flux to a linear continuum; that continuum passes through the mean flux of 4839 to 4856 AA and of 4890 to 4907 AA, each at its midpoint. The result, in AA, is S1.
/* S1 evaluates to 4.20 AA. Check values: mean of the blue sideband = 5.86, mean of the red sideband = 5.74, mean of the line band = 5.1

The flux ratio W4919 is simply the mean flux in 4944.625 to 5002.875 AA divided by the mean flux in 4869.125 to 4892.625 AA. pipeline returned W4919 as 1.1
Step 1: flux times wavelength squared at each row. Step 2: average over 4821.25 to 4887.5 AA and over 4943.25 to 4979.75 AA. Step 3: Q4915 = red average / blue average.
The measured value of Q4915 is 1.2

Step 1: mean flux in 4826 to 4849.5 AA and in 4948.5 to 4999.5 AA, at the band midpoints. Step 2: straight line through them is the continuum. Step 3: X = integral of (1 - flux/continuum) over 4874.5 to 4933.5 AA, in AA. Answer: 6.4 AA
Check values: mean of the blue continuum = 6.21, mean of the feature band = 5.44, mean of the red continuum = 5.98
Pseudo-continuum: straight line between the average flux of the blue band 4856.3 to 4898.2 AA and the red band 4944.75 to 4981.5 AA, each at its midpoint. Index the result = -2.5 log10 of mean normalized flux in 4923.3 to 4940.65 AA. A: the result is 0.036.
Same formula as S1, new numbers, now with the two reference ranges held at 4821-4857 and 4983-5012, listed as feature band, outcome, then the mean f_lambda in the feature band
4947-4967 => -1.8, 6.29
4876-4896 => 2.4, 5.22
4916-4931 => 0.7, 5.57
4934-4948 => 0.7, 5.52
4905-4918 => 1.0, 5.4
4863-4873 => 1.0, 5.39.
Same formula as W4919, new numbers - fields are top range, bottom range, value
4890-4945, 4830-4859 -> 0.95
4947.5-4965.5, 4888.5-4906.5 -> 1.10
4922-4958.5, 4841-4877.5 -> 1.06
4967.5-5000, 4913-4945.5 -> 1.03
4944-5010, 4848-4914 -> 1.11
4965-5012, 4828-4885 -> 1.04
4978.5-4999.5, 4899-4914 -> 1.05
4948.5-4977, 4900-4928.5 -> 1.17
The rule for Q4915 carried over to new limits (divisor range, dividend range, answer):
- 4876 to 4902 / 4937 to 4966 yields 1.16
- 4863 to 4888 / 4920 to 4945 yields 1.11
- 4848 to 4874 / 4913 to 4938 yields 1.10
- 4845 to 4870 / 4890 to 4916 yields 1.07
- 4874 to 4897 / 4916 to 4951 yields 1.09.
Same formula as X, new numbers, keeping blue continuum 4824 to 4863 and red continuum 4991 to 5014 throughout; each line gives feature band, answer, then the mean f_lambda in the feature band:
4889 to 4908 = 0.1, 5.75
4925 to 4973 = -1.6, 5.99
